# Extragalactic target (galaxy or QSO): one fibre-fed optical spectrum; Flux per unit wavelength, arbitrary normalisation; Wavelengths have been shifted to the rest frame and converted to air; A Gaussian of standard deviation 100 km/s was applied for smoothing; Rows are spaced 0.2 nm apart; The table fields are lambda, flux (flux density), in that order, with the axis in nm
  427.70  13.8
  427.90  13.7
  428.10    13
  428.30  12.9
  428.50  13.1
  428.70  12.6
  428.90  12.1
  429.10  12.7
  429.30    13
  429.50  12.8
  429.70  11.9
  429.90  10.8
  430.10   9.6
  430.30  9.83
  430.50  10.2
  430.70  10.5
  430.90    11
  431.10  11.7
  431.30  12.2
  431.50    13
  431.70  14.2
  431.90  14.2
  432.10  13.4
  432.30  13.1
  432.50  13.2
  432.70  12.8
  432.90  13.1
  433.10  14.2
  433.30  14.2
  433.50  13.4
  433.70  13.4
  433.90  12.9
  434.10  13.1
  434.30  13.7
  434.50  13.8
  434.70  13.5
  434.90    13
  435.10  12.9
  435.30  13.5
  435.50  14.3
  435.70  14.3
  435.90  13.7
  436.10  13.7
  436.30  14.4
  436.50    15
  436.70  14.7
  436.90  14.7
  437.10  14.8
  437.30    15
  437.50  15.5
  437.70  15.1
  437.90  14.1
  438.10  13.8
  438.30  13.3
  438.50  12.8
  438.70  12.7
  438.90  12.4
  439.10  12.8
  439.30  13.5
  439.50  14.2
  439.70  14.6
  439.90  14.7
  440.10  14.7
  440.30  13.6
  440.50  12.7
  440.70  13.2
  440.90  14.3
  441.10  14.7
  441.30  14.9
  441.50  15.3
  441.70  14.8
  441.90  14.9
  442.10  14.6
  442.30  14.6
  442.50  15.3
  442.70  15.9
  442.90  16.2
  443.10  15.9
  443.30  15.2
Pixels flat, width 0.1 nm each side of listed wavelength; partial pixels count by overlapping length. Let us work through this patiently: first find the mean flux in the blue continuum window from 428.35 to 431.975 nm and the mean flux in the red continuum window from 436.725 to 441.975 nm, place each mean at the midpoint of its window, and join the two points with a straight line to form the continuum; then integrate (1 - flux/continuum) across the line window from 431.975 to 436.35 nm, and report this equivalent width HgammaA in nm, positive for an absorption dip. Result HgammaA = -0.210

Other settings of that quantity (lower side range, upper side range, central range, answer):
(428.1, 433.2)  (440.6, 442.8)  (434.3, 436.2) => -0.04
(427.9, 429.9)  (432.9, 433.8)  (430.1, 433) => 0.23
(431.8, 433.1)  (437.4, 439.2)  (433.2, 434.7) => -0.01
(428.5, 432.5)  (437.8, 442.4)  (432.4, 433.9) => -0.10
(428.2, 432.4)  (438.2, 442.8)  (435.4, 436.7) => -0.10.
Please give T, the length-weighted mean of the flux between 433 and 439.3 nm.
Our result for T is 13.8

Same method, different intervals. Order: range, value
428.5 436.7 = 12.9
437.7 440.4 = 13.7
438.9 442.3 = 14.2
